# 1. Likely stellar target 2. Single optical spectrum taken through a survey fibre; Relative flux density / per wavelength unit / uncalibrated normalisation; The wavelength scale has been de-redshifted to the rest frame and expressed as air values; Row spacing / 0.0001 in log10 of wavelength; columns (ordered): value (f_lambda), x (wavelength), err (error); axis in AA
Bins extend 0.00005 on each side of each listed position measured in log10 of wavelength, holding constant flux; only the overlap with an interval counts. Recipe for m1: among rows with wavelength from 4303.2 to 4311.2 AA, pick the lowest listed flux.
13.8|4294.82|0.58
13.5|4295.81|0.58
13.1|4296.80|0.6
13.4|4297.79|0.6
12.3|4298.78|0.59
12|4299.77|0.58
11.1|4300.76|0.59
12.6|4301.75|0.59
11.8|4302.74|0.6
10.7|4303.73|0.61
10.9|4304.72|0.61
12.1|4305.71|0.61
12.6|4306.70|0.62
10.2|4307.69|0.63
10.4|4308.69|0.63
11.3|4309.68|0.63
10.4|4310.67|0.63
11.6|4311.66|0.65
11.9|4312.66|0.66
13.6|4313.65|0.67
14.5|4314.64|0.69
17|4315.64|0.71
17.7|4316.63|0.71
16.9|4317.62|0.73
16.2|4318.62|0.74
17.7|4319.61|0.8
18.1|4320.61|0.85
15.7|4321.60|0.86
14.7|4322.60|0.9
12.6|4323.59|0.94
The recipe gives 10.2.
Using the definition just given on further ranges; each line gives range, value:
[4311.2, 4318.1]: 11.6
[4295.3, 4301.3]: 11.1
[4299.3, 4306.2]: 10.7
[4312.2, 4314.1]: 11.9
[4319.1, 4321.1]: 17.7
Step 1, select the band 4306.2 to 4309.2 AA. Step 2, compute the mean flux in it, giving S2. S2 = 11.1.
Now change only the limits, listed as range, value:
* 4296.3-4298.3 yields 13.2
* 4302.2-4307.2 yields 11.6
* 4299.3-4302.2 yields 11.9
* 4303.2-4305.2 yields 10.8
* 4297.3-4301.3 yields 12.2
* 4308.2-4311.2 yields 10.7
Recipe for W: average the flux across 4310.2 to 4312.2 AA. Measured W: 11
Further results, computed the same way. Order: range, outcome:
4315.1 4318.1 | 17.2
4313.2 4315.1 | 14.1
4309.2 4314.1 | 11.7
